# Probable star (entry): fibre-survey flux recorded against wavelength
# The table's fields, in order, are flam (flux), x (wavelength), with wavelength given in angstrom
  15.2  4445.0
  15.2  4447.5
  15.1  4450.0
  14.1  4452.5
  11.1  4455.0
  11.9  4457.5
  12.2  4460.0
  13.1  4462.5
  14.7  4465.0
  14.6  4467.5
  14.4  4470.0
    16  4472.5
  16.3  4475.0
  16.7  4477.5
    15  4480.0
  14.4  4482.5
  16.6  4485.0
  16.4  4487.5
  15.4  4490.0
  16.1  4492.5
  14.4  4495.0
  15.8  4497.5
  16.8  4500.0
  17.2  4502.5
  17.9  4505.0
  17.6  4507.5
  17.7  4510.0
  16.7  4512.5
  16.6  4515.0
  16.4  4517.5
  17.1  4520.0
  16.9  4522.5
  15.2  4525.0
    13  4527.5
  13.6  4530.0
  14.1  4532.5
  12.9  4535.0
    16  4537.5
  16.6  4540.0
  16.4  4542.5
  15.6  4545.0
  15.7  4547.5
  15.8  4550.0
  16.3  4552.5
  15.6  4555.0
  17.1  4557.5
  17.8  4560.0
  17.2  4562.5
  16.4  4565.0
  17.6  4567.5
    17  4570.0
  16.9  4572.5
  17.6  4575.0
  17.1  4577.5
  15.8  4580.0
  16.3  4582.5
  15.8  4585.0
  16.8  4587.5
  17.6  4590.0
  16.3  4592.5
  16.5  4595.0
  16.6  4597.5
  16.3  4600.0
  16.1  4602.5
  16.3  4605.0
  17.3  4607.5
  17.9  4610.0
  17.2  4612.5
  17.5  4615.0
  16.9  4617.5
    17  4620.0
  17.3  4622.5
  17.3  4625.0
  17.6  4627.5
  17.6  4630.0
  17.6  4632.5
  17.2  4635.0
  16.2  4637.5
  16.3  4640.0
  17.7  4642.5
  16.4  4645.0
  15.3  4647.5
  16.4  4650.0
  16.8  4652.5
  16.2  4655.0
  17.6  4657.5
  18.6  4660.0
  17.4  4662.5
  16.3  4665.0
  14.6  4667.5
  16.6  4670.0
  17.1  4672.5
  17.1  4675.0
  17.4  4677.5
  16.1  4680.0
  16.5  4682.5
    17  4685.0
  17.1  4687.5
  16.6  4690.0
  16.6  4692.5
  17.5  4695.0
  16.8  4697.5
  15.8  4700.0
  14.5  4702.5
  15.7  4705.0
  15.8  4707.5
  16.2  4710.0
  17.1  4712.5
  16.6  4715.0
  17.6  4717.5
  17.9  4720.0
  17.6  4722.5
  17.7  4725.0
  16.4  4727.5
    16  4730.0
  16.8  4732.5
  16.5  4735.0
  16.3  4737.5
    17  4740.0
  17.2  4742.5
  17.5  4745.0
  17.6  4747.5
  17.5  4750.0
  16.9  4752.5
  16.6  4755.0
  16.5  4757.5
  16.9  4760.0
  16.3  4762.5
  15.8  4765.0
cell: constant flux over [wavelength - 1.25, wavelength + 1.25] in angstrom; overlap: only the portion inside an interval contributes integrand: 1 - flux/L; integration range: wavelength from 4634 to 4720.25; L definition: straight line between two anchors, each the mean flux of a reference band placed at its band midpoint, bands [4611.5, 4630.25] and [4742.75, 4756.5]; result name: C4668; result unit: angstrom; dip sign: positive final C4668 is 3.1 angstrom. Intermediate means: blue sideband 17.3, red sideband 17.2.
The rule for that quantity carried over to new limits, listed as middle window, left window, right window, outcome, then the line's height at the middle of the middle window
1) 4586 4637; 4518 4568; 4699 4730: -2.9 angstrom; 16.1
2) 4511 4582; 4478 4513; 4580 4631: 1.9 angstrom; 16.6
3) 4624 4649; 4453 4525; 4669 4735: -0.9 angstrom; 16.3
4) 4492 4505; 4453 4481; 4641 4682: -1.5 angstrom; 14.6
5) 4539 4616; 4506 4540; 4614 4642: -1.0 angstrom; 16.5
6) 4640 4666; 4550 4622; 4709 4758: 0.1 angstrom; 16.9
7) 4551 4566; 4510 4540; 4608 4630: -0.5 angstrom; 16.1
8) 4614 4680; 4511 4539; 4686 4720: -3.1 angstrom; 16.1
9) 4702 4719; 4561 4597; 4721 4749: 0.6 angstrom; 16.9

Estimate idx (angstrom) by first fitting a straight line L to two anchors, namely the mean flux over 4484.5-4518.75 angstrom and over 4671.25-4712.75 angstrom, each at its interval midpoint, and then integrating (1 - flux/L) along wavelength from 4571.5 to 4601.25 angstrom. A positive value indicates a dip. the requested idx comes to -0.2 angstrom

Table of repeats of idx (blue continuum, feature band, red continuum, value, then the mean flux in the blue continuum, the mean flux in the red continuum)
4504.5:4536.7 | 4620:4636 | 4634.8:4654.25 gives -1.0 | 15.8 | 16.5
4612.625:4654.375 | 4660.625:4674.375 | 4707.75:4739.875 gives 0.3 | 16.9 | 16.9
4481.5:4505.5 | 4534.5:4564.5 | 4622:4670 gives 0.3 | 16.1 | 16.8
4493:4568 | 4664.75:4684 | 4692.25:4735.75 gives 0.0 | 16.1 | 16.6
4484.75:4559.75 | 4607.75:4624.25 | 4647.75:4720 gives -0.9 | 16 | 16.6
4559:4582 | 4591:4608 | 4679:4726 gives 0.5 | 17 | 16.7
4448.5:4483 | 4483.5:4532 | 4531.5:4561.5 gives -3.4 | 14.3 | 15.9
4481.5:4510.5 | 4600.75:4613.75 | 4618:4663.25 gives -0.1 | 16.3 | 17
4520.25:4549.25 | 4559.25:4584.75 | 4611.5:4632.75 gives -1.3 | 15.2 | 17.3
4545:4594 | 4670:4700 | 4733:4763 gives 0.0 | 16.6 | 16.9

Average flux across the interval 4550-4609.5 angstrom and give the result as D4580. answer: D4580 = 16.7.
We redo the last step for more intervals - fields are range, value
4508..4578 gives 16.2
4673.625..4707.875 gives 16.5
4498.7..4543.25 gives 16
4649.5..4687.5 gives 16.8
